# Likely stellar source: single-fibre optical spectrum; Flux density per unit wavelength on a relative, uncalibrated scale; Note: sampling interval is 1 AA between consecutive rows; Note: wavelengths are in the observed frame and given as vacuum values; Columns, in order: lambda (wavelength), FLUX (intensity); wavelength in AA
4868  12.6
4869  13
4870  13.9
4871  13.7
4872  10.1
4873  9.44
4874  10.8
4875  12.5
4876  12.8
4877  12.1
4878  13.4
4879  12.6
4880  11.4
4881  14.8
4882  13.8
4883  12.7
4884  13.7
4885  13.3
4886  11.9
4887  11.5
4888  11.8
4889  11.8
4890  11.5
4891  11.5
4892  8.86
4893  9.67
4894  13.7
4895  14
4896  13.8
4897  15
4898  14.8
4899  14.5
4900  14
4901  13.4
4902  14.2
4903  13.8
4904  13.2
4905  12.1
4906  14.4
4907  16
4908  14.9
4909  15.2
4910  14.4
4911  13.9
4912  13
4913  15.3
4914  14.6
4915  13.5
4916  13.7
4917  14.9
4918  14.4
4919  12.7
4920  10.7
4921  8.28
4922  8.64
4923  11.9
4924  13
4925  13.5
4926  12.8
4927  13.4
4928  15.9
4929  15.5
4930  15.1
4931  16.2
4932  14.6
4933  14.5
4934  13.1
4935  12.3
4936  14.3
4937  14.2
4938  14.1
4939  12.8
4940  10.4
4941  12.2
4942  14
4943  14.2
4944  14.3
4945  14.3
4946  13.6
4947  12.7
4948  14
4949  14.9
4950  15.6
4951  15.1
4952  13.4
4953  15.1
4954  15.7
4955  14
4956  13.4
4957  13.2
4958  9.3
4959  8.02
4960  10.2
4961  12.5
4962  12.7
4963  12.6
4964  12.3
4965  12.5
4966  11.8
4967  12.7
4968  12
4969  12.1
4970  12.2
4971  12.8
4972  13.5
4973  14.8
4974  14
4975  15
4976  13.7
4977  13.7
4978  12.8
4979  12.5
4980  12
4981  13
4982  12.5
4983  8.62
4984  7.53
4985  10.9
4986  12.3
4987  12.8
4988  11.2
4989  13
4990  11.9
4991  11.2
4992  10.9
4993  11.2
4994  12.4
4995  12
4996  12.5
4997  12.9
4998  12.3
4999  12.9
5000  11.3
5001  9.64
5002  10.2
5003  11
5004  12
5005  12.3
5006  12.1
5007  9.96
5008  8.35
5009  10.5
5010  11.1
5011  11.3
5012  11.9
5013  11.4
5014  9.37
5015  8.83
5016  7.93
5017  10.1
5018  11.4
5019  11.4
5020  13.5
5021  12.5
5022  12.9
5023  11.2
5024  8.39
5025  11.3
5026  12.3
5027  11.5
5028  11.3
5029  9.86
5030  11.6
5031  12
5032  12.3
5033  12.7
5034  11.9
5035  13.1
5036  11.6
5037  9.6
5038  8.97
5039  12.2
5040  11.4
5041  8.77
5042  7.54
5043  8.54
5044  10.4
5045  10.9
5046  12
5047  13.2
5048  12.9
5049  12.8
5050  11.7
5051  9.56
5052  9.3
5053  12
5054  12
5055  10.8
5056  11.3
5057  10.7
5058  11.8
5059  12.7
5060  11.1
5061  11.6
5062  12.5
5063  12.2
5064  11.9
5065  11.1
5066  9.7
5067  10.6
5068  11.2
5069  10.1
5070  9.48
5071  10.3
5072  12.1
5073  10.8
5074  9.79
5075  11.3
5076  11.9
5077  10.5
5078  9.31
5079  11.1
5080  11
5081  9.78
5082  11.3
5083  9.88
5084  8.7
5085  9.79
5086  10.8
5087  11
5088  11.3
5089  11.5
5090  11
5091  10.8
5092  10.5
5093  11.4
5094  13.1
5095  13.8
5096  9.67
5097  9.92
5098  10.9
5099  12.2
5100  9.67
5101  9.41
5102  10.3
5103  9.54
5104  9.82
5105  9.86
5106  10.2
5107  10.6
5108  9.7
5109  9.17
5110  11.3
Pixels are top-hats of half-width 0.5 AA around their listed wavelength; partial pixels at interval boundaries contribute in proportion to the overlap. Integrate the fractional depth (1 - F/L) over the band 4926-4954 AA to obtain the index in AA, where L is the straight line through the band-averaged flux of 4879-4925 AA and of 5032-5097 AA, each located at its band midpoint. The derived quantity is -3.3 AA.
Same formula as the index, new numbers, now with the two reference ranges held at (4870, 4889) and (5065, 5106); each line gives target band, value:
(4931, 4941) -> -1.3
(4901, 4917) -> -2.7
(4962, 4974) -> -1.1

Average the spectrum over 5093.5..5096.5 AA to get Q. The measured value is 12.2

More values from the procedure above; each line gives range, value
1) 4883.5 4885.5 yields 13.5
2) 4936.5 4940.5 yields 12.9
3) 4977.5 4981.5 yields 12.6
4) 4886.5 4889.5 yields 11.7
